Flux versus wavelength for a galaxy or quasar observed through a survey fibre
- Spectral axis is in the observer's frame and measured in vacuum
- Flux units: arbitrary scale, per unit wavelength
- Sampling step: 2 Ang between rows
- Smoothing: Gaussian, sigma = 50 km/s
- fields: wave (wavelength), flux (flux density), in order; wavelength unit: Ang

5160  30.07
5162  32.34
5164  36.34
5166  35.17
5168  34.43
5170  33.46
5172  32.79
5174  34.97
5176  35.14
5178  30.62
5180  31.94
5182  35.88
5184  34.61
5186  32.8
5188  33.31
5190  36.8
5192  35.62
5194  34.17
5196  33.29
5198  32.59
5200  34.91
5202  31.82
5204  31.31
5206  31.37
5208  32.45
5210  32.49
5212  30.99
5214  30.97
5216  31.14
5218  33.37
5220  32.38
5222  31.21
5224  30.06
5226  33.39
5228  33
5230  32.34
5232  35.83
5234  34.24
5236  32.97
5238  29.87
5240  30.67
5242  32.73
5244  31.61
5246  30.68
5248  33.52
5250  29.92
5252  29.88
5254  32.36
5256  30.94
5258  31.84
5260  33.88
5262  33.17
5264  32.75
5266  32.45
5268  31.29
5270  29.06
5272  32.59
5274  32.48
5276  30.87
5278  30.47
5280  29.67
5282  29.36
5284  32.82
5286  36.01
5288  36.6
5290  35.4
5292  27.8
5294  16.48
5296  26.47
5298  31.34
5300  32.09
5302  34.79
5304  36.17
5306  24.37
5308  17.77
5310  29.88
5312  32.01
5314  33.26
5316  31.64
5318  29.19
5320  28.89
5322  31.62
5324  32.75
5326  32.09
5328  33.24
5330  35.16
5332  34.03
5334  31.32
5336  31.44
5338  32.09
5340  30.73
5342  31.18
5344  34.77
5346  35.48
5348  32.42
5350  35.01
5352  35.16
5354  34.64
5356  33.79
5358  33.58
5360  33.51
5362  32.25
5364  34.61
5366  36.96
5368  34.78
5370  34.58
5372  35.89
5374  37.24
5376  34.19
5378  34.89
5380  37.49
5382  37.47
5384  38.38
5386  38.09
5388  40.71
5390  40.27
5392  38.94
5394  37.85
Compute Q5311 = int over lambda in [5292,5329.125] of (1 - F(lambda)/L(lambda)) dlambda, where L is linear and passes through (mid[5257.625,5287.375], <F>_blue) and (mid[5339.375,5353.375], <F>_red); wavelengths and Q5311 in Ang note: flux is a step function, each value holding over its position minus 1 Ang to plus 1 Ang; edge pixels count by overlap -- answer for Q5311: 3.6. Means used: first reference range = 32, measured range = 29.6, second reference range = 33.6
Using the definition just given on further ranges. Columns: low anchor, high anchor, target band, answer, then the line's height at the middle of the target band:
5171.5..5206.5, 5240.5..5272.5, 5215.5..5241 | 0.1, 32.5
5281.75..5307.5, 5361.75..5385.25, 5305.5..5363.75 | 2.3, 33.2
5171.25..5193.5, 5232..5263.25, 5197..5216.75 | 0.8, 33.3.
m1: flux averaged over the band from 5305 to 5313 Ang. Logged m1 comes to 26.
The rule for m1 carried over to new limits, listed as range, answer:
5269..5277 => 31.2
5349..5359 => 34.4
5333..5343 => 31.4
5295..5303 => 31.2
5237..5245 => 31.2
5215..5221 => 32.3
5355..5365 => 33.5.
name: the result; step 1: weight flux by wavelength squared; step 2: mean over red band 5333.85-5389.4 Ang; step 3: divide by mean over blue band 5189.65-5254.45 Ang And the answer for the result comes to 1.1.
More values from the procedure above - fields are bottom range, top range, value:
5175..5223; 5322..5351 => 1.05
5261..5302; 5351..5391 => 1.20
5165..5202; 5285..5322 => 0.93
